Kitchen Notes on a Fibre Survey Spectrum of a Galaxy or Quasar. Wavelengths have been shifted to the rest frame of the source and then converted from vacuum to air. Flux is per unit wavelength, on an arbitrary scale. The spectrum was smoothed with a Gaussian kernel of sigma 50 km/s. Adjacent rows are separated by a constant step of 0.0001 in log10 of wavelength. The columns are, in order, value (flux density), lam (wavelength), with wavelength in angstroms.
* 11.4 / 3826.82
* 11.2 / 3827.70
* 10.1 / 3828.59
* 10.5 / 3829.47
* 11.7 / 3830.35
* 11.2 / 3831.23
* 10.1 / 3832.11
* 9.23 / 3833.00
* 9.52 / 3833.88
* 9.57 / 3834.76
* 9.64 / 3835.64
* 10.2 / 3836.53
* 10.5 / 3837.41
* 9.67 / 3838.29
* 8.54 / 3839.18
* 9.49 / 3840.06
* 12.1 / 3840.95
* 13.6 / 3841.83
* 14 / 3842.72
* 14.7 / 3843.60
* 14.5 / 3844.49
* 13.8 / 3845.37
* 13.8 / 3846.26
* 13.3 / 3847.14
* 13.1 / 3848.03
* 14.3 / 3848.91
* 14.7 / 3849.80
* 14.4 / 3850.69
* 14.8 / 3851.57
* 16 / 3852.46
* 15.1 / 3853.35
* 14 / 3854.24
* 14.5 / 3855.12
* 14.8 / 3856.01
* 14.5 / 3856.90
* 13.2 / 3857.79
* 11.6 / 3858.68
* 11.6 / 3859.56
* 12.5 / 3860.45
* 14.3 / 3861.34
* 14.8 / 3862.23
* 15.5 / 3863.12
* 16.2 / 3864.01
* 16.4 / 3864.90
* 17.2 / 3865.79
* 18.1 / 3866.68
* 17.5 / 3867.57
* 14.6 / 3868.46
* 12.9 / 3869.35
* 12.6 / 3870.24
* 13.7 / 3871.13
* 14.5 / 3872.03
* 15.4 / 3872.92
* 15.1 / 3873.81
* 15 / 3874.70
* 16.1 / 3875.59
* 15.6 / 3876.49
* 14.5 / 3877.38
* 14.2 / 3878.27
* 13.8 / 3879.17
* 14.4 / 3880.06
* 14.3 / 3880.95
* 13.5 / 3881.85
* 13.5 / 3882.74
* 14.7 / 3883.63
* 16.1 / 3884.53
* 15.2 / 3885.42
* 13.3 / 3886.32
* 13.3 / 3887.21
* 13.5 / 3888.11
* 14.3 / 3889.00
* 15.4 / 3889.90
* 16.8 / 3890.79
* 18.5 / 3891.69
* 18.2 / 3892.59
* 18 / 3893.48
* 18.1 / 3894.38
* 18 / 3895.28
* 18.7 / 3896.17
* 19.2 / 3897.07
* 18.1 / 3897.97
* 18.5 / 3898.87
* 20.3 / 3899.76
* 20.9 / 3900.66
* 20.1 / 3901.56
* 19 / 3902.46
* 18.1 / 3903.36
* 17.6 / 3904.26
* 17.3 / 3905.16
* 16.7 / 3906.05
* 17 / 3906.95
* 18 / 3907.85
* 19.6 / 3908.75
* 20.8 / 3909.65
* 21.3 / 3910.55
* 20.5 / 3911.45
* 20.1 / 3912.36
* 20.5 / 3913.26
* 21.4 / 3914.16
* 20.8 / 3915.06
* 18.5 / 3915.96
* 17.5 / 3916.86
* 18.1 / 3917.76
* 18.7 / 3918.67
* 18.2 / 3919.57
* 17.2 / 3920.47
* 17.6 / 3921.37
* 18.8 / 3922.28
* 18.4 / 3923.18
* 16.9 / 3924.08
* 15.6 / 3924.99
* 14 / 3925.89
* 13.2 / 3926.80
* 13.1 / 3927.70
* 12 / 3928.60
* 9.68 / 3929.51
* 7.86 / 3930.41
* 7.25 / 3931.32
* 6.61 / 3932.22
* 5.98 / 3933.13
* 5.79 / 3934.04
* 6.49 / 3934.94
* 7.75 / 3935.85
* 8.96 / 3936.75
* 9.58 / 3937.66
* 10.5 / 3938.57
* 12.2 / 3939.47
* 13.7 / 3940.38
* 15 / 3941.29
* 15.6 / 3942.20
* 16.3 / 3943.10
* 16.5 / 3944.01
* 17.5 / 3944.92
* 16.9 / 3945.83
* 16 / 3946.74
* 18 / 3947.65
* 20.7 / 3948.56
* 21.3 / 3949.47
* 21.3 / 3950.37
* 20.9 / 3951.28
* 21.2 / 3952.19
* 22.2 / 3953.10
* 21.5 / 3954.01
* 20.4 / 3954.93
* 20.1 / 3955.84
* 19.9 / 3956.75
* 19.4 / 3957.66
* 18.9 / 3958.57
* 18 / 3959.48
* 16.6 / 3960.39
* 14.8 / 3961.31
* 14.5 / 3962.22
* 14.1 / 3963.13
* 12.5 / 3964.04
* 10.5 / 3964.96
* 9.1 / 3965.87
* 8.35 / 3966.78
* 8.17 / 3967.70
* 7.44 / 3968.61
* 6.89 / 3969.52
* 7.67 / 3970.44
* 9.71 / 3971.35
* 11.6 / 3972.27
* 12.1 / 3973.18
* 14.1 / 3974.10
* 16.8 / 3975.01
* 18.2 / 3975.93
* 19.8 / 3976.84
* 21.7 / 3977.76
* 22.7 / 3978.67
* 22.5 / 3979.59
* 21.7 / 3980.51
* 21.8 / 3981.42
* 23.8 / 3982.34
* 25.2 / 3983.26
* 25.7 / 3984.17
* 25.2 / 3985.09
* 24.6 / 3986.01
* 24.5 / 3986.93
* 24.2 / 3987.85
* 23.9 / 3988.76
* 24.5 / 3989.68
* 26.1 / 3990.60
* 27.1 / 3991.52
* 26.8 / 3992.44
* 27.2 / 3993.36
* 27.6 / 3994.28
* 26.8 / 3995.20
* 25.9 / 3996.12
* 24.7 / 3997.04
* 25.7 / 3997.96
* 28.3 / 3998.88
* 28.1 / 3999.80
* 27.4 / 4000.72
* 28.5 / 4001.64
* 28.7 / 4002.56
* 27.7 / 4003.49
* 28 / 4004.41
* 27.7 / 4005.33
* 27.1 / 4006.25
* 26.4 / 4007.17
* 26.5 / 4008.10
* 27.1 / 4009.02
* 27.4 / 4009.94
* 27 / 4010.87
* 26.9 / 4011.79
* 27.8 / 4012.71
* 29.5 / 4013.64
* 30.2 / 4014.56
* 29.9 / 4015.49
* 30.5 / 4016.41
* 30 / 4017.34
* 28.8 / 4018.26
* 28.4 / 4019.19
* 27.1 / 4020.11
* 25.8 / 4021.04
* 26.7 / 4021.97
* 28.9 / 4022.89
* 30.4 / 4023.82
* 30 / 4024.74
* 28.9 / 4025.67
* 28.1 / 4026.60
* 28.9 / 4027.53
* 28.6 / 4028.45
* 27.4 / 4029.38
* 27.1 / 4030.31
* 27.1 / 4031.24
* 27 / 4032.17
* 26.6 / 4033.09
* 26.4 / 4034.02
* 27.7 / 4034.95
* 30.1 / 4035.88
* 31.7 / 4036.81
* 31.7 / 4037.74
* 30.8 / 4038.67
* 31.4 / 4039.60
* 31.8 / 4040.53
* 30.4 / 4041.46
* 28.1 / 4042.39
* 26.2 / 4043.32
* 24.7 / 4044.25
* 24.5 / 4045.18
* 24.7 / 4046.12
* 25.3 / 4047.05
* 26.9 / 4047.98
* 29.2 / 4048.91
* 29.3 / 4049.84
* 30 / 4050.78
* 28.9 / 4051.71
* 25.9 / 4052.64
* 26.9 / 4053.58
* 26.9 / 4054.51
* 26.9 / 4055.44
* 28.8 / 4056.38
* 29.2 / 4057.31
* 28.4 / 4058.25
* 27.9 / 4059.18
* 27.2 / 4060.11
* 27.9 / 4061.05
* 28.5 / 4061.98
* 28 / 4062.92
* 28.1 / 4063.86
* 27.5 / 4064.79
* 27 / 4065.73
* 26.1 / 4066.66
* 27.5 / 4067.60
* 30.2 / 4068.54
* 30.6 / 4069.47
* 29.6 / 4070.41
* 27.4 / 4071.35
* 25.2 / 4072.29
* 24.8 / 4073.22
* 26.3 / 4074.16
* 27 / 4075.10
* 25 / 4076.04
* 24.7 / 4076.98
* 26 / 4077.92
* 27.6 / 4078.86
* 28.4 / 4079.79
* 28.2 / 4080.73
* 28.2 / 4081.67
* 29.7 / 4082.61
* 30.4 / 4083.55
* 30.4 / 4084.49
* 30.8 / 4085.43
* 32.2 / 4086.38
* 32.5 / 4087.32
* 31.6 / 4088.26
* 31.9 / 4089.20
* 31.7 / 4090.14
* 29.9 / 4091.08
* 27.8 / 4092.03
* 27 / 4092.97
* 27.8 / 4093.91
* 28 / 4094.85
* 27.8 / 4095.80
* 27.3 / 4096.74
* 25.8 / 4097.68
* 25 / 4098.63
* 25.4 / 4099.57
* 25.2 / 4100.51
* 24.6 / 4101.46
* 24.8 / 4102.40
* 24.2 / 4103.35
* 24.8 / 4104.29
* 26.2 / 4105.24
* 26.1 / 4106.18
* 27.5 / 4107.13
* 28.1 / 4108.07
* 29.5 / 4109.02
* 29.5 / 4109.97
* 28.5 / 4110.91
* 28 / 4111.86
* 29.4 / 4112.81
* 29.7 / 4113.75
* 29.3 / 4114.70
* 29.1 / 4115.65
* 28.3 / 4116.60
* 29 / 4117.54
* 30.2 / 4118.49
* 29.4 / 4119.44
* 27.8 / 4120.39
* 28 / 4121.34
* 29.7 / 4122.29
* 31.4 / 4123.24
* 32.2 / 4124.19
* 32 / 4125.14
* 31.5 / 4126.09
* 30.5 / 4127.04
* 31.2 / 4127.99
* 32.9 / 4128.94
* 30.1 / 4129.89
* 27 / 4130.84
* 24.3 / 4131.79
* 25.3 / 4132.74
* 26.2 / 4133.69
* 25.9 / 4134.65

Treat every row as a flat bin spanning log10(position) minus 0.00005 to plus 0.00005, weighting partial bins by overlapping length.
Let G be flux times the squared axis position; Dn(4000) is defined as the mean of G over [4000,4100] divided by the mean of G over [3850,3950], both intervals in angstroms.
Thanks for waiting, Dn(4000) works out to 1.96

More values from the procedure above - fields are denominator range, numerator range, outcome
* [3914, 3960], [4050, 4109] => 1.90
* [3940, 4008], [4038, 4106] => 1.44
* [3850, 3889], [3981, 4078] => 2.04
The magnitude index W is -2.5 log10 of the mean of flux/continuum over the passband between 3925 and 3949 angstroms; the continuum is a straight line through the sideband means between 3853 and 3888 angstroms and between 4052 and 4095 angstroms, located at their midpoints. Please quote 0.483 mag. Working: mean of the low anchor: 14.6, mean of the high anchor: 28.3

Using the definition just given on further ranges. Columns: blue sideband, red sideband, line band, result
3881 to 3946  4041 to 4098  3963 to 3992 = 0.17 mag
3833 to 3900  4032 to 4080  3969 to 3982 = 0.34 mag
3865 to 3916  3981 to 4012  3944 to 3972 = 0.39 mag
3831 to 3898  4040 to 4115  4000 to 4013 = -0.18 mag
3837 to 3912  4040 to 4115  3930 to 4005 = 0.17 mag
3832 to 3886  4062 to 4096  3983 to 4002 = -0.15 mag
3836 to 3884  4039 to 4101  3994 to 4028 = -0.16 mag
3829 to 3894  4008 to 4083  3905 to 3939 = 0.22 mag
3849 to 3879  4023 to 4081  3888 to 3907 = -0.05 mag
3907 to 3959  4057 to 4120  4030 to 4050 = -0.16 mag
